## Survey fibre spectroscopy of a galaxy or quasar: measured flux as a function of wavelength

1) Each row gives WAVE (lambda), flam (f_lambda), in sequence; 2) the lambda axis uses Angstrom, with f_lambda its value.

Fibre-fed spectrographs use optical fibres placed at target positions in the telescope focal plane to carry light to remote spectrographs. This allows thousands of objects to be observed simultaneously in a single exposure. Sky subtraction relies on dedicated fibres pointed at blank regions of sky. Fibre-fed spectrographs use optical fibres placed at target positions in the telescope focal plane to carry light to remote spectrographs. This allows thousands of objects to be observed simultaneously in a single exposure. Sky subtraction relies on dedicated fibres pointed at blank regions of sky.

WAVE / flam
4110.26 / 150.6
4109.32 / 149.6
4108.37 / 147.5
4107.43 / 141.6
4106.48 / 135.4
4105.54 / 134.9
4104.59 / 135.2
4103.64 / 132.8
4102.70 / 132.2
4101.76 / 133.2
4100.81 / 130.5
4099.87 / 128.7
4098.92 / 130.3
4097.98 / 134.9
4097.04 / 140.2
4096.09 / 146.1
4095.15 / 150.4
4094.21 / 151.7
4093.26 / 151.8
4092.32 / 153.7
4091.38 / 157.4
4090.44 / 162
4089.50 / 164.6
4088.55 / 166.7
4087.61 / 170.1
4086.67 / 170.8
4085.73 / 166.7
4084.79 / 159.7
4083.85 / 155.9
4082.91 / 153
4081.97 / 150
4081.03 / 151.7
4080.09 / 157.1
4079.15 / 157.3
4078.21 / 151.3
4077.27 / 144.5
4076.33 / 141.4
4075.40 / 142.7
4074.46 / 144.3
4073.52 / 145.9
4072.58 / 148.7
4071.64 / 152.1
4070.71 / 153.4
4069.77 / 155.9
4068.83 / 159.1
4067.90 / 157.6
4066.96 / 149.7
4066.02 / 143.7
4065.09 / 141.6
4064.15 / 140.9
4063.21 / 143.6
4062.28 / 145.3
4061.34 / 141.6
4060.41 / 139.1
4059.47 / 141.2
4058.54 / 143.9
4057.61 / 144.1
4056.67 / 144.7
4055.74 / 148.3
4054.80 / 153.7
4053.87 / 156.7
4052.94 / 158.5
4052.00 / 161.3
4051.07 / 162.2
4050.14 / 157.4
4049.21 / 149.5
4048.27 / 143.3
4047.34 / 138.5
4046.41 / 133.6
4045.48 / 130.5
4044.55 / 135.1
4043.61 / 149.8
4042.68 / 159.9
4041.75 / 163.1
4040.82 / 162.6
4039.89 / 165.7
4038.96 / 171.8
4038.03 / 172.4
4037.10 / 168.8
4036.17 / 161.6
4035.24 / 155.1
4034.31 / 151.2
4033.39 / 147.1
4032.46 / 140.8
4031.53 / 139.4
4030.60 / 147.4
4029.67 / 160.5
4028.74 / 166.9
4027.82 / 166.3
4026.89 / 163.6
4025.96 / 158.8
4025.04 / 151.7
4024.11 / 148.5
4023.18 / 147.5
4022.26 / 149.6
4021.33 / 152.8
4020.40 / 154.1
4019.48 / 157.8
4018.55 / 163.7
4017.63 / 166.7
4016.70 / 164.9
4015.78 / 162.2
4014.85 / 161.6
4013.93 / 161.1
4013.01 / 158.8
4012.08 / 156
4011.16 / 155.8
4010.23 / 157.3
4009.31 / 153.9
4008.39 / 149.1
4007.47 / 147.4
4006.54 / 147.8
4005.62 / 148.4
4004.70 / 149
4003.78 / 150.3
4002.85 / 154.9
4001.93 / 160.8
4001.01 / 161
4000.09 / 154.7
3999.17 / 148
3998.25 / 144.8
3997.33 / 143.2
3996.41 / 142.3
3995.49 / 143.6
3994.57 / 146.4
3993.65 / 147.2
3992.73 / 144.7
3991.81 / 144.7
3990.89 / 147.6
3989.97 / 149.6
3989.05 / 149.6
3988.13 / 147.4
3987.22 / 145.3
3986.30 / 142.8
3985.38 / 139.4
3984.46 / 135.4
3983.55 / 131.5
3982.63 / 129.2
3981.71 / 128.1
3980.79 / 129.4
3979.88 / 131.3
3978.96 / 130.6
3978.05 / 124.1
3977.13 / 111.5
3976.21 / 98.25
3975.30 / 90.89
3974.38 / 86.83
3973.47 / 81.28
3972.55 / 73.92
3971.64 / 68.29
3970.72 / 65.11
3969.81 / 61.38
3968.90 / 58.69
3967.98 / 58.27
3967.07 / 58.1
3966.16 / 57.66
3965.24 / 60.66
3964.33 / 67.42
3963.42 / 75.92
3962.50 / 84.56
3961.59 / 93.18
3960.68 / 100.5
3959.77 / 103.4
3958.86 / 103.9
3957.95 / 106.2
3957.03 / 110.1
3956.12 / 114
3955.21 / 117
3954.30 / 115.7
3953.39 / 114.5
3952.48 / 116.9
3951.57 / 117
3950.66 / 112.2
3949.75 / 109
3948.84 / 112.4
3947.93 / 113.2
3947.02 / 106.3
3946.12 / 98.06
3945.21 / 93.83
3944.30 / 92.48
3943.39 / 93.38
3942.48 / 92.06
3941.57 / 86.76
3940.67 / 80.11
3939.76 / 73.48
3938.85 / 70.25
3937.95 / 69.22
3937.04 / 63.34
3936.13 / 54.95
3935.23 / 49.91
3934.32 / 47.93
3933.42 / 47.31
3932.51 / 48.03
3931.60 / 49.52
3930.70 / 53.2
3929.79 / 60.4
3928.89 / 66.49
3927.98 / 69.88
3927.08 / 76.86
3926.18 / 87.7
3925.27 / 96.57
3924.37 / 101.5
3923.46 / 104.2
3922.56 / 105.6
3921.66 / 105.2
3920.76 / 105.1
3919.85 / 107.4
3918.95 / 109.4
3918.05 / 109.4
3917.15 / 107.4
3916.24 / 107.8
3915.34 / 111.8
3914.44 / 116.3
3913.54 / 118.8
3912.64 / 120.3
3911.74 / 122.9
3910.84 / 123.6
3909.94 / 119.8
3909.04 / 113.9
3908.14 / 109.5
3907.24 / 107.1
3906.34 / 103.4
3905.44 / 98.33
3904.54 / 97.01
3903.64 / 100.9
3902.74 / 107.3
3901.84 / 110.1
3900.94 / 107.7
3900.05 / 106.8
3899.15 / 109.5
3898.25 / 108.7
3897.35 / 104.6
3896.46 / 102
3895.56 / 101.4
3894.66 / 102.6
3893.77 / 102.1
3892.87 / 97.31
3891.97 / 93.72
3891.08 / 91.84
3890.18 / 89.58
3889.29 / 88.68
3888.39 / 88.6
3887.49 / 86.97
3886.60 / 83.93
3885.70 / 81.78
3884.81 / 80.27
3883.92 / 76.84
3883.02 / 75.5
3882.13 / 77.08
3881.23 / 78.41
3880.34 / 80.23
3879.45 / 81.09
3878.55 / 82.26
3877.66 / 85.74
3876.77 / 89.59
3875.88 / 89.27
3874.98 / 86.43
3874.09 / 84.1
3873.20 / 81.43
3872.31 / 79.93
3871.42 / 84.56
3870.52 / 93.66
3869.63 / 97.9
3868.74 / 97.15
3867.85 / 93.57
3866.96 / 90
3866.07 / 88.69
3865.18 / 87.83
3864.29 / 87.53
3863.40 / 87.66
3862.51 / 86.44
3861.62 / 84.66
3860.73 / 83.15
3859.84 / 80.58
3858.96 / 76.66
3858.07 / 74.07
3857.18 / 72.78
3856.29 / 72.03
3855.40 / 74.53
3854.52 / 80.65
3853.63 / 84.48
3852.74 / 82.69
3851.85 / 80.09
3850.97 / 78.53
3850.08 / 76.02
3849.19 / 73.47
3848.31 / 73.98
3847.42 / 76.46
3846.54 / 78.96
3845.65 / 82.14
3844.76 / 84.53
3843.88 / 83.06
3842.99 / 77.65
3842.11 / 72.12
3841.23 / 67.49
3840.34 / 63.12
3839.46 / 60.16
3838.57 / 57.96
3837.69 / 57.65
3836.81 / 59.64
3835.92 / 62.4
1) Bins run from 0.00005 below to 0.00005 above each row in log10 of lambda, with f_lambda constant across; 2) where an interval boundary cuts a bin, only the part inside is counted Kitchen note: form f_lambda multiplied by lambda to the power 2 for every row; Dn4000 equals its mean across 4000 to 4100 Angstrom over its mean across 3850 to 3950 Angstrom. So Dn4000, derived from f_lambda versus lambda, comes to 1.83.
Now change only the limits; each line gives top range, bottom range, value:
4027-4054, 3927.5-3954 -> 1.99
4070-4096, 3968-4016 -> 1.21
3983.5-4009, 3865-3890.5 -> 1.83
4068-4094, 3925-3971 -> 1.99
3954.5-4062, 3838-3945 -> 1.66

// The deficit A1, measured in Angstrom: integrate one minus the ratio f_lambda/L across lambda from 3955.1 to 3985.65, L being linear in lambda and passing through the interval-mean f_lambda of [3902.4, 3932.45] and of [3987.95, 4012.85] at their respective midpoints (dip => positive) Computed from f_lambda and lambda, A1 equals 8.3 Angstrom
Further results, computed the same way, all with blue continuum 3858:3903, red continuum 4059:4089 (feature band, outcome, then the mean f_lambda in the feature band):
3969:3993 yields 0.9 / 118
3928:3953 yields 6.6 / 80.6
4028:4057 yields -2.5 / 154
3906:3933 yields 1.1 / 97.8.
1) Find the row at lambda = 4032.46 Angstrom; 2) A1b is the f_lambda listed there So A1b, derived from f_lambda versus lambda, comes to 140.8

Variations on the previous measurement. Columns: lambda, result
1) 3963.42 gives 75.92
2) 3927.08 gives 76.86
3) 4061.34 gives 141.6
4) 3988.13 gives 147.4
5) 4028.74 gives 166.9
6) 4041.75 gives 163.1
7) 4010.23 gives 157.3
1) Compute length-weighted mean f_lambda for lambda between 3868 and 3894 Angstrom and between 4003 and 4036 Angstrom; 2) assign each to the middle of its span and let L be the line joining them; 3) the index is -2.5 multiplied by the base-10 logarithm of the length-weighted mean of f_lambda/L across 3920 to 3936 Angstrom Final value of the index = 0.401 mag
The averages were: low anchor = 86.3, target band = 75.2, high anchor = 155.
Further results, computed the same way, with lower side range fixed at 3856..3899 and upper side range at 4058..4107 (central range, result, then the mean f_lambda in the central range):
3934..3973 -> 0.256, 86.7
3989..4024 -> -0.212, 153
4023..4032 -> -0.178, 155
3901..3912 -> -0.138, 109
